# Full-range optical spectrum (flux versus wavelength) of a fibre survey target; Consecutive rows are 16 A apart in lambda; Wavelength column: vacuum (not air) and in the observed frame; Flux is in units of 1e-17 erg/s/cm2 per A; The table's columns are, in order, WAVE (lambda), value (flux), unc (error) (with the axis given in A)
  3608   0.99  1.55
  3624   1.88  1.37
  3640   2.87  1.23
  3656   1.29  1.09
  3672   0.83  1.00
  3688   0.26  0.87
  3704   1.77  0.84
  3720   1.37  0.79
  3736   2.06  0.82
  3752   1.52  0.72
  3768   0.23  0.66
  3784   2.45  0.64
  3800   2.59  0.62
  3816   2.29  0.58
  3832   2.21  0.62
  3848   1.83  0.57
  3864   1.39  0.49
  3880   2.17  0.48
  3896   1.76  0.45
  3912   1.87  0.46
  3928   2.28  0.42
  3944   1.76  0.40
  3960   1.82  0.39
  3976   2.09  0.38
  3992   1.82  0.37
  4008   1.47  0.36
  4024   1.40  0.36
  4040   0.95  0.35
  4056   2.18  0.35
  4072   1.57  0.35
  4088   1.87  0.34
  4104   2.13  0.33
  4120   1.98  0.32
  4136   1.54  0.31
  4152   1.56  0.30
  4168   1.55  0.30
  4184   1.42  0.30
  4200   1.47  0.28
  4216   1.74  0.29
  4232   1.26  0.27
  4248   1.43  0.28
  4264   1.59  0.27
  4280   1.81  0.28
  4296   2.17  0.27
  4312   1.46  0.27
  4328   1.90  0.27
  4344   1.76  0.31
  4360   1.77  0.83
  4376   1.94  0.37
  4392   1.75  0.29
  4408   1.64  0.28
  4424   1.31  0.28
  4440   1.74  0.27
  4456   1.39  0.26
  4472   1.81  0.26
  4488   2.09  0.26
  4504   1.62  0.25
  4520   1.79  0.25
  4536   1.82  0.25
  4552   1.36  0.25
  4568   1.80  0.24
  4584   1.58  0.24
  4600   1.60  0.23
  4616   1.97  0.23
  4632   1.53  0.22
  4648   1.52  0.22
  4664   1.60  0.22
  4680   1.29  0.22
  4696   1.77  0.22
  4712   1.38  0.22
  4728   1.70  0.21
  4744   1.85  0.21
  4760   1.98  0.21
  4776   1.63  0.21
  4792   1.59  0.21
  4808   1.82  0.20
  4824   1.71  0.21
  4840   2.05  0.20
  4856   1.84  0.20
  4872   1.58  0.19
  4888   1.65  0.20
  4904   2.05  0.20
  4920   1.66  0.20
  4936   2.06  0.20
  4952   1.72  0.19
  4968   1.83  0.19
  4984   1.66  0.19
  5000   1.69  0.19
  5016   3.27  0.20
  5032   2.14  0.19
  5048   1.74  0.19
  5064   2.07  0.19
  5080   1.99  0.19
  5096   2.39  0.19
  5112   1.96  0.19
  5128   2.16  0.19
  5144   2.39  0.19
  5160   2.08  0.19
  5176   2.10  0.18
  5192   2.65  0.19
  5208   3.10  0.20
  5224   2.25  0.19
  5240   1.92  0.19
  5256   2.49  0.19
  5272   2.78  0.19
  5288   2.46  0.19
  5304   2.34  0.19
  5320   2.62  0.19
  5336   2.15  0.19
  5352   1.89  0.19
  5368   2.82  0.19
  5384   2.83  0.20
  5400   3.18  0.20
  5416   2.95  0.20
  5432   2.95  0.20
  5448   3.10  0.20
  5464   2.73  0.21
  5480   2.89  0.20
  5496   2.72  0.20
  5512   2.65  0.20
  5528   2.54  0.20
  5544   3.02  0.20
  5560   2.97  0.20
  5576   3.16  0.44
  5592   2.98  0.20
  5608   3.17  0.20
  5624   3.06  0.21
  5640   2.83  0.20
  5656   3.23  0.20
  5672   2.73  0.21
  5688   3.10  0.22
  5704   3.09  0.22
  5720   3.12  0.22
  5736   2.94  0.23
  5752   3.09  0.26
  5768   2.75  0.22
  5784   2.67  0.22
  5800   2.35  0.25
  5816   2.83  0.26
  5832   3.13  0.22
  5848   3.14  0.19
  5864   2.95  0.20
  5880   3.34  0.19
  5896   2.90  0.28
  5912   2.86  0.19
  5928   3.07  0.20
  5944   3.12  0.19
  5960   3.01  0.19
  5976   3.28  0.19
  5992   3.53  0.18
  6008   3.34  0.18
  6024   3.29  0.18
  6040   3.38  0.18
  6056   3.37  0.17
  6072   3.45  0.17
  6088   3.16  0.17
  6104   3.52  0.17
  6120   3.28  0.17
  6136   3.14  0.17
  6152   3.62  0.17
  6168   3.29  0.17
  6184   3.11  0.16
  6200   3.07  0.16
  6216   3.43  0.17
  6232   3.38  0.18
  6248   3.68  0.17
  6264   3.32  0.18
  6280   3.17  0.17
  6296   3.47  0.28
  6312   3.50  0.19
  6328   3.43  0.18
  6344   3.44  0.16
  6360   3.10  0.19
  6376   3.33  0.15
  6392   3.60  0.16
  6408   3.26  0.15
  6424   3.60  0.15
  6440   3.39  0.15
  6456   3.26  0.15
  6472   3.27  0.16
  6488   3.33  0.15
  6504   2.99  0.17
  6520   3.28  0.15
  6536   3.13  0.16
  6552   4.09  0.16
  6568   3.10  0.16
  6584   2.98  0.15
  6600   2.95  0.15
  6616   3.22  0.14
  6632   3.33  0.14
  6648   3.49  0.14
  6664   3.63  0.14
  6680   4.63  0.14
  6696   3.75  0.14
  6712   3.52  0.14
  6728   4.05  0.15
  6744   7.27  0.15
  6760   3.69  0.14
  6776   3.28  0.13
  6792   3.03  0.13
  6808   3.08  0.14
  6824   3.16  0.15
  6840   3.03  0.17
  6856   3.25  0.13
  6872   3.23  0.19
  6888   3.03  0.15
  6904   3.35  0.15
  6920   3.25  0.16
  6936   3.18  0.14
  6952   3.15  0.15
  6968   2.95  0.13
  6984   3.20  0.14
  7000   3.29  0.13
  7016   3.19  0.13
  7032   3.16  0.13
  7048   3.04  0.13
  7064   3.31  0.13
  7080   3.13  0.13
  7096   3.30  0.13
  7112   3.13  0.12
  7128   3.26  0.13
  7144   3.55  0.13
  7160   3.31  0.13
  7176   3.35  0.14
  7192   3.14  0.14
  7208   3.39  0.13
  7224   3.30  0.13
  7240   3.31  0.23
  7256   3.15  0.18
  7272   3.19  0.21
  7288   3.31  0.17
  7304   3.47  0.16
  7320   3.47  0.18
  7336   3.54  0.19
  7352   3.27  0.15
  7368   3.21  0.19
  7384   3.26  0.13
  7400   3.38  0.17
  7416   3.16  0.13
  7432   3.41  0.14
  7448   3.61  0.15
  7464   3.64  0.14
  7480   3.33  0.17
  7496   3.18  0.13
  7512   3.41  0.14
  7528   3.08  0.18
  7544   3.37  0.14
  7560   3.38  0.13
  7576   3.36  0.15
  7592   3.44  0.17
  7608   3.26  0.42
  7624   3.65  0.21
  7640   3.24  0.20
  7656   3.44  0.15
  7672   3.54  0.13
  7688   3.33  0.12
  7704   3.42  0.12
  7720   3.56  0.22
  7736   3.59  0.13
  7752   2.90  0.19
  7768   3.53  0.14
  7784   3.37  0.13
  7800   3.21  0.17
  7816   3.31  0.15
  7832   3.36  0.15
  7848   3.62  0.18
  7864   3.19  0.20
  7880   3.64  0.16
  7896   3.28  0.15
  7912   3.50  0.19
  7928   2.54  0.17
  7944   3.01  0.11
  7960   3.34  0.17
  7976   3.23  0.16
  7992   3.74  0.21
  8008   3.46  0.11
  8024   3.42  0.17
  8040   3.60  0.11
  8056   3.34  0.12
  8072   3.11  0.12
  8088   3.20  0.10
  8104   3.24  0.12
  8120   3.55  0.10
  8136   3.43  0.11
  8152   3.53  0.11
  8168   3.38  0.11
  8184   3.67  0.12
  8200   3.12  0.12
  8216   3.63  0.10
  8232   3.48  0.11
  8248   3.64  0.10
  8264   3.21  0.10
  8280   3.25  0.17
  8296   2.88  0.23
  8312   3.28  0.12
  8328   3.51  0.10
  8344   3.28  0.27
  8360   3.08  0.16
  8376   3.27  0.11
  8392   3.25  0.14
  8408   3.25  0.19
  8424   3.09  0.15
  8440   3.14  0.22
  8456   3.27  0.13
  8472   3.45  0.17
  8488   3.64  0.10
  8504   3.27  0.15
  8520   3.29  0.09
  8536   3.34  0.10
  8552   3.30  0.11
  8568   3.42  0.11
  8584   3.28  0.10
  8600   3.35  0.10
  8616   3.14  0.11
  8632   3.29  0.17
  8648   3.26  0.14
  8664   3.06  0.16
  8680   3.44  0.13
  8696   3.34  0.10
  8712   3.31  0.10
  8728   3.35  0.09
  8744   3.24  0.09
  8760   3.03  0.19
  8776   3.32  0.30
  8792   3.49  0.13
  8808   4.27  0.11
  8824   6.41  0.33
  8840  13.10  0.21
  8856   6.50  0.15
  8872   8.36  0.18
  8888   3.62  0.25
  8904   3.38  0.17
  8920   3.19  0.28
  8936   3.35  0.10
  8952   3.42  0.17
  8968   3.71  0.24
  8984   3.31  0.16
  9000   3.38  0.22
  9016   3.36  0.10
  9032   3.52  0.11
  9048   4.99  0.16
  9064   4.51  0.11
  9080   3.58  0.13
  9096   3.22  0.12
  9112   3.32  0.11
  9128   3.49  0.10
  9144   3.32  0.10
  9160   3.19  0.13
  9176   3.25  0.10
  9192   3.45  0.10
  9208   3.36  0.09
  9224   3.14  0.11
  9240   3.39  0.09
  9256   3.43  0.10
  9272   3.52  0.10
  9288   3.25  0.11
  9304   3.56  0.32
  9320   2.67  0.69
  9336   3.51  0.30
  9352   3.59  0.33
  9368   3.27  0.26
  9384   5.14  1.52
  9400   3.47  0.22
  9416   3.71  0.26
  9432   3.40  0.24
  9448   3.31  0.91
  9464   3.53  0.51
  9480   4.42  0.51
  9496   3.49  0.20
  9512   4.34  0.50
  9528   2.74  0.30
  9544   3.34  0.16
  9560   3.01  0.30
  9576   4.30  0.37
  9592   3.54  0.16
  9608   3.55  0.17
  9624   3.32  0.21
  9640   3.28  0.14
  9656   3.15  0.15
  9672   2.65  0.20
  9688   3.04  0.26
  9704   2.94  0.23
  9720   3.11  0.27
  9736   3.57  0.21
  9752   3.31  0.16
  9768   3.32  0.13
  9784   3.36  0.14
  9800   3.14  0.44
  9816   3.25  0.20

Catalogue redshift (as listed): 0.35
